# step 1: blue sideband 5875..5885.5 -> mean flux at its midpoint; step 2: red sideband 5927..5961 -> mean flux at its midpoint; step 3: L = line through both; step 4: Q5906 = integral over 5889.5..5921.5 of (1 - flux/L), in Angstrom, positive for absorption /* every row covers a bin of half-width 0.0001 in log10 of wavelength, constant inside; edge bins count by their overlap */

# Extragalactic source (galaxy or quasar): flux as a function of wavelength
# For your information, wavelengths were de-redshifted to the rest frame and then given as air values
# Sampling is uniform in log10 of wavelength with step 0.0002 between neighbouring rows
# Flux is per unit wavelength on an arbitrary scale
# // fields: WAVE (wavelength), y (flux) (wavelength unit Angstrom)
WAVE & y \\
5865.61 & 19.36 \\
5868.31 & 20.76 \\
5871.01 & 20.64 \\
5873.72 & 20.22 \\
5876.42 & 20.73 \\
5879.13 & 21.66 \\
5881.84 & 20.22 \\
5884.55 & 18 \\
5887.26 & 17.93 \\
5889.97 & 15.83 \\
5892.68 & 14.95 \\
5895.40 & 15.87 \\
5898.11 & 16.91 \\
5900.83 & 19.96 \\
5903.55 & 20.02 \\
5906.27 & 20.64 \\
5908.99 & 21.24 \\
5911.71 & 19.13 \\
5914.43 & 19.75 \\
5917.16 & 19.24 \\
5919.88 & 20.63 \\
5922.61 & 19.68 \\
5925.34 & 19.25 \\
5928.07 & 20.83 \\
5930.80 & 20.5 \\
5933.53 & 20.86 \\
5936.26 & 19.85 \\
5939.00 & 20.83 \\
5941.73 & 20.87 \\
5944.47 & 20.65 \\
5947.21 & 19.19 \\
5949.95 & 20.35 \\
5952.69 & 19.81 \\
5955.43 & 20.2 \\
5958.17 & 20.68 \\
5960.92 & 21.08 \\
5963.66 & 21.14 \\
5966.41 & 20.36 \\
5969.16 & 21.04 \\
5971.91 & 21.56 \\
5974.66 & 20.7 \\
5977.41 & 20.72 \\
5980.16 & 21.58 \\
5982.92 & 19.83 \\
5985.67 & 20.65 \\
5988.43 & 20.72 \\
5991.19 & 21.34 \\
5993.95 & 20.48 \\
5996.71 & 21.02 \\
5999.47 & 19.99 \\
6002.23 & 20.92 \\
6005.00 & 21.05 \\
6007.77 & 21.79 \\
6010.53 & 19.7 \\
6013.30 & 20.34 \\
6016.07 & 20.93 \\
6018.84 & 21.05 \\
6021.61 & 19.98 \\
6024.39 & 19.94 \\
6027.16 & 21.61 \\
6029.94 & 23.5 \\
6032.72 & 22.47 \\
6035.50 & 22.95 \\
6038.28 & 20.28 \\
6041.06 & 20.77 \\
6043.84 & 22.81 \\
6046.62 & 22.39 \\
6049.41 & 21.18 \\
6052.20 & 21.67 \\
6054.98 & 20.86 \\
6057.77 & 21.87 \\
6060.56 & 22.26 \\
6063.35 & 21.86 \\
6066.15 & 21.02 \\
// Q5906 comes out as 2.4 Angstrom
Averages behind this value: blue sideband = 20.2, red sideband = 20.4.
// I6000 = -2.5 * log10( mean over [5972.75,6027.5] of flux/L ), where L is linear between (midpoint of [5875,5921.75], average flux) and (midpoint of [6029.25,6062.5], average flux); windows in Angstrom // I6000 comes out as 0.01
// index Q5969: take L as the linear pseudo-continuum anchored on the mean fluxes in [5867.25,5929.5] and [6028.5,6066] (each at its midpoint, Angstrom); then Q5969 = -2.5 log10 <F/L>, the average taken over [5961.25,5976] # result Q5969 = -0.02 mag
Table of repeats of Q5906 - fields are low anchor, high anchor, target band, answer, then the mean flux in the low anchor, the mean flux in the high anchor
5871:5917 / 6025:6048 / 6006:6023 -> 0.7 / 19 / 22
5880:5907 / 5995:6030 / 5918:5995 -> -4.1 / 18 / 20.8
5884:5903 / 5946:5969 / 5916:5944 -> -1.9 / 17.2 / 20.4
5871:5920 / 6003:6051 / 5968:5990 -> -0.4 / 19.1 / 21.3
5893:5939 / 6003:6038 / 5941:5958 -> -0.1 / 19.6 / 21.2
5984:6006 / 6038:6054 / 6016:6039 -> -0.2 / 20.8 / 21.6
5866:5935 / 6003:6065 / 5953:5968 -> -0.2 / 19.4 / 21.4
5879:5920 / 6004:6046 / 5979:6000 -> -0.1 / 18.7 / 21.3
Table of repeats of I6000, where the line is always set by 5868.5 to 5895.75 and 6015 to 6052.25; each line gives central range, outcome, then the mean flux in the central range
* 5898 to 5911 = -0.04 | 20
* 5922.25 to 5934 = -0.03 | 20.2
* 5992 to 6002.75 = 0.01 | 20.6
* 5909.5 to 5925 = -0.02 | 19.7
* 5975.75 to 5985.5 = -0.01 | 20.7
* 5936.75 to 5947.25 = -0.03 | 20.5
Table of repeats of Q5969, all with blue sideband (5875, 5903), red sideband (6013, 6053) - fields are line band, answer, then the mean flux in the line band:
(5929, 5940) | -0.07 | 20.5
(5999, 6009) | -0.01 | 21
